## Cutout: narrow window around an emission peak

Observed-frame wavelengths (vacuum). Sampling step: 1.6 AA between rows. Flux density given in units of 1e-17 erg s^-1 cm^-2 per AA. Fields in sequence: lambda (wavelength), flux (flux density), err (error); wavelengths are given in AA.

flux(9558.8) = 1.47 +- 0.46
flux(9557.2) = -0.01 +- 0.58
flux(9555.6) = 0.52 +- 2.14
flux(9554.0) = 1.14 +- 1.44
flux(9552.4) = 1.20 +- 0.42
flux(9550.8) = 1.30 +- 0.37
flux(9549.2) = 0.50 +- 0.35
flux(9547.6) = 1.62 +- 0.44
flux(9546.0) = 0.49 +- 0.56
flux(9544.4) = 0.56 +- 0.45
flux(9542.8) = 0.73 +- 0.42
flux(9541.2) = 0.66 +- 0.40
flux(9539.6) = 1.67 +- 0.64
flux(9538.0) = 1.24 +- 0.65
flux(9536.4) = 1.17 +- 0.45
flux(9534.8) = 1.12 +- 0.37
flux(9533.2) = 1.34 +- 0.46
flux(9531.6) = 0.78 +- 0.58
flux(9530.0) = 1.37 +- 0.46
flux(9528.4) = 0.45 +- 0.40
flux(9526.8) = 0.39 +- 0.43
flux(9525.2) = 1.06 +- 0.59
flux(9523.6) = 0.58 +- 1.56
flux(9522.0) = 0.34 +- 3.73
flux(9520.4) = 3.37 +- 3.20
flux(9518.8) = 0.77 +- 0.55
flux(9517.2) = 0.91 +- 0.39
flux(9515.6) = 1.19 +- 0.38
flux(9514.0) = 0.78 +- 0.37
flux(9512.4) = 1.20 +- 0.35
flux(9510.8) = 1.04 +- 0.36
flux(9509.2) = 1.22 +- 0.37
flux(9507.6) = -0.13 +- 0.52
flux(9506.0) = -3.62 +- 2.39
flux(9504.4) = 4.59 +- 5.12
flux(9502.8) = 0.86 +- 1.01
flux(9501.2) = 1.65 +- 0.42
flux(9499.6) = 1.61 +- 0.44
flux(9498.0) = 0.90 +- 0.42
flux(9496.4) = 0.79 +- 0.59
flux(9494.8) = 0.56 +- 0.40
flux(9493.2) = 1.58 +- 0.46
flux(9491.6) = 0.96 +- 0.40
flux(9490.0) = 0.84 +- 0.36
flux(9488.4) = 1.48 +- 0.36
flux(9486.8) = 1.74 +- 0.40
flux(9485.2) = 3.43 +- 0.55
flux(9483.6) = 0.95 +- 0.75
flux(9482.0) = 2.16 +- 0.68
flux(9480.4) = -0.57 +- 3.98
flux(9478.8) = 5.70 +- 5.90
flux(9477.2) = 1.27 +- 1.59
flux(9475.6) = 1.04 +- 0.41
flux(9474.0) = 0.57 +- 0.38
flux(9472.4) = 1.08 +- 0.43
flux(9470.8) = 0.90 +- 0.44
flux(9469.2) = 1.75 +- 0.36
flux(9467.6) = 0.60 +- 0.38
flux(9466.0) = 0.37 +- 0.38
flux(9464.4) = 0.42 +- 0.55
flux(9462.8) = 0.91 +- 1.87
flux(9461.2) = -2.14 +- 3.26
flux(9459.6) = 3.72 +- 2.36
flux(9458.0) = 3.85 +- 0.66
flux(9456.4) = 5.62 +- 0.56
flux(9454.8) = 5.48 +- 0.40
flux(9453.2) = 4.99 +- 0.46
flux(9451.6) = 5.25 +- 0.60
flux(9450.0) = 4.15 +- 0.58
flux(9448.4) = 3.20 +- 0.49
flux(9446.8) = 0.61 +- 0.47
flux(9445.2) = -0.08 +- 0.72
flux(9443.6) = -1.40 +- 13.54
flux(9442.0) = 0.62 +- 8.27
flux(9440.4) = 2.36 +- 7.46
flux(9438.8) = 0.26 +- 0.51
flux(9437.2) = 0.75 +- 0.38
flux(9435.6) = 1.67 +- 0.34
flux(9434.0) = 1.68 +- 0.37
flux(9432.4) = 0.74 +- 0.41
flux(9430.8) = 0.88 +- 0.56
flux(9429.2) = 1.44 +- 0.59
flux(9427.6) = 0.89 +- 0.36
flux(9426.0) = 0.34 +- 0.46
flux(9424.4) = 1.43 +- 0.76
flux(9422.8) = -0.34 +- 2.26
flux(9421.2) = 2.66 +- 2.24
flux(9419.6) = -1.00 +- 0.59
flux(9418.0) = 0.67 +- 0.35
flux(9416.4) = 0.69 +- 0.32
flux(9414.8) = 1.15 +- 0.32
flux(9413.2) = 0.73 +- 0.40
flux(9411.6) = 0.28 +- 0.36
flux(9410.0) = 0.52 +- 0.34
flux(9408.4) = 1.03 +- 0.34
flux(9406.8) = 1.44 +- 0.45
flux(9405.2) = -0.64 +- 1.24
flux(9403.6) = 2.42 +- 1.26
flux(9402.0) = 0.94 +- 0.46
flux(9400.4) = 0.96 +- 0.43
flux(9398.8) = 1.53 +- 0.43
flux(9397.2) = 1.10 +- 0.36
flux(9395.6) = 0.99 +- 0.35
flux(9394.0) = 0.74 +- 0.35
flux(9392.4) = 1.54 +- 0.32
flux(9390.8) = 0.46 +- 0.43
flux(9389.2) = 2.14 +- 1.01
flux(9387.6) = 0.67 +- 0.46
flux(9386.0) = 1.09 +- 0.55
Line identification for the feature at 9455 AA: H-alpha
